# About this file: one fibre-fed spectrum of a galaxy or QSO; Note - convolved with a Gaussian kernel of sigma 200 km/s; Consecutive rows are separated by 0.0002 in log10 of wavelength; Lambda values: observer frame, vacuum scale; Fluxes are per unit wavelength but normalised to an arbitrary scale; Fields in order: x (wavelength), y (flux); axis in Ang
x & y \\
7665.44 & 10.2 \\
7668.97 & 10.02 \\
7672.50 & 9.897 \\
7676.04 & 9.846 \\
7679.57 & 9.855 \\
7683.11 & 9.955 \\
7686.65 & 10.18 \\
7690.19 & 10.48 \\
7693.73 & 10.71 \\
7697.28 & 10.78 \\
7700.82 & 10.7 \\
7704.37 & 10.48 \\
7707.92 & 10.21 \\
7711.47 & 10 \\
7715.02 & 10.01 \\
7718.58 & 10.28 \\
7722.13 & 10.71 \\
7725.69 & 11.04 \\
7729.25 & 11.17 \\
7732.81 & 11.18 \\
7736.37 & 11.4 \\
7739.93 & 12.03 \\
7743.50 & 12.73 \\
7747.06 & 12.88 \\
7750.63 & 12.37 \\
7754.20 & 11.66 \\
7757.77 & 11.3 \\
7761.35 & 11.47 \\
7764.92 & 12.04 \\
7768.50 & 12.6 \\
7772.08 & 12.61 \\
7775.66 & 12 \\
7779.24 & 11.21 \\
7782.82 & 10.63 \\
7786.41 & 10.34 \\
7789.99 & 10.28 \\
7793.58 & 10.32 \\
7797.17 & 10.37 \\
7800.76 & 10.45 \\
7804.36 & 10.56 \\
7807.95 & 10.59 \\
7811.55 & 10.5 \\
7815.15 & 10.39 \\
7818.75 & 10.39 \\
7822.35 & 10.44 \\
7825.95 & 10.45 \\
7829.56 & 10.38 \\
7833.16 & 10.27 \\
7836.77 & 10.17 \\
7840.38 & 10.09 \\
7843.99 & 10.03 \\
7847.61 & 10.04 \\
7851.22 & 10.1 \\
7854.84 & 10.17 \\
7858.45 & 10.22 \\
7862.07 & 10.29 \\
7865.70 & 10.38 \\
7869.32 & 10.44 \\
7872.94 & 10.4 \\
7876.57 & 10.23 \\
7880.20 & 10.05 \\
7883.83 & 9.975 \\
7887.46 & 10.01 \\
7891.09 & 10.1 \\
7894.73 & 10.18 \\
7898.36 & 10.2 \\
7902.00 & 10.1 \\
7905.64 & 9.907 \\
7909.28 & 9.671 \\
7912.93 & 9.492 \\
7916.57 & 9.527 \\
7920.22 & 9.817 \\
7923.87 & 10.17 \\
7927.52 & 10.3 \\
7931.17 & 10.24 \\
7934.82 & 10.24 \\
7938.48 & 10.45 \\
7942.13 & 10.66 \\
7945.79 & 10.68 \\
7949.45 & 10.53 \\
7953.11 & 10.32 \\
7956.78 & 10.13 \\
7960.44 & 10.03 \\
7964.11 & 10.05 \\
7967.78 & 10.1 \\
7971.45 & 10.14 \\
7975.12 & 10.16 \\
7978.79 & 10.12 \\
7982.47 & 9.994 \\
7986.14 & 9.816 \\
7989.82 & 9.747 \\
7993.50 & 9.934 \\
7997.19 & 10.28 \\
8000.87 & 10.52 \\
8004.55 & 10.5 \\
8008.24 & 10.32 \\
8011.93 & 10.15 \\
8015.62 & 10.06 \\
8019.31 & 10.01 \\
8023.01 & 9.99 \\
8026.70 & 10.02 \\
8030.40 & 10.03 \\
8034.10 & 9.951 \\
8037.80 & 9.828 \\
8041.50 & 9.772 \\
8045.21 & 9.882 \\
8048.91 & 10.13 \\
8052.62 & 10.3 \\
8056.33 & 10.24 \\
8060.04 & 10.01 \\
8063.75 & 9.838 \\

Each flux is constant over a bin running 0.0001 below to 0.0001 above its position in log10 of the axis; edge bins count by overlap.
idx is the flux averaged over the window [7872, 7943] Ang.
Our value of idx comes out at 10.1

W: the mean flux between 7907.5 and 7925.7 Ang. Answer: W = 9.73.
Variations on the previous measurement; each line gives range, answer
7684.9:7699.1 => 10.5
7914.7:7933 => 10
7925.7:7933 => 10.3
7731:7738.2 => 11.3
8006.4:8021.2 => 10.1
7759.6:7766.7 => 11.8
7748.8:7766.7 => 11.8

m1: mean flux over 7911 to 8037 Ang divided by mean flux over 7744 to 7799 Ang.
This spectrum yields 0.9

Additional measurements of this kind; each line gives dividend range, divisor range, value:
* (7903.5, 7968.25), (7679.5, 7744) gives 0.95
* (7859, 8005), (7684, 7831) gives 0.92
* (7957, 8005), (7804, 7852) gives 0.98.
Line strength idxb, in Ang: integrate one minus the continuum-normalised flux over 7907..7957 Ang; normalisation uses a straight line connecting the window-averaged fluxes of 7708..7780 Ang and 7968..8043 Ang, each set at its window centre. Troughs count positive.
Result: 1.49 Ang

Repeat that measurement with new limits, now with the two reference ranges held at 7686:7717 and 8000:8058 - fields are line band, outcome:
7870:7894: 0.2 Ang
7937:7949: -0.5 Ang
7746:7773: -4.5 Ang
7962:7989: 0.3 Ang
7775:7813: -1.1 Ang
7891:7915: 0.7 Ang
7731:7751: -3.3 Ang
